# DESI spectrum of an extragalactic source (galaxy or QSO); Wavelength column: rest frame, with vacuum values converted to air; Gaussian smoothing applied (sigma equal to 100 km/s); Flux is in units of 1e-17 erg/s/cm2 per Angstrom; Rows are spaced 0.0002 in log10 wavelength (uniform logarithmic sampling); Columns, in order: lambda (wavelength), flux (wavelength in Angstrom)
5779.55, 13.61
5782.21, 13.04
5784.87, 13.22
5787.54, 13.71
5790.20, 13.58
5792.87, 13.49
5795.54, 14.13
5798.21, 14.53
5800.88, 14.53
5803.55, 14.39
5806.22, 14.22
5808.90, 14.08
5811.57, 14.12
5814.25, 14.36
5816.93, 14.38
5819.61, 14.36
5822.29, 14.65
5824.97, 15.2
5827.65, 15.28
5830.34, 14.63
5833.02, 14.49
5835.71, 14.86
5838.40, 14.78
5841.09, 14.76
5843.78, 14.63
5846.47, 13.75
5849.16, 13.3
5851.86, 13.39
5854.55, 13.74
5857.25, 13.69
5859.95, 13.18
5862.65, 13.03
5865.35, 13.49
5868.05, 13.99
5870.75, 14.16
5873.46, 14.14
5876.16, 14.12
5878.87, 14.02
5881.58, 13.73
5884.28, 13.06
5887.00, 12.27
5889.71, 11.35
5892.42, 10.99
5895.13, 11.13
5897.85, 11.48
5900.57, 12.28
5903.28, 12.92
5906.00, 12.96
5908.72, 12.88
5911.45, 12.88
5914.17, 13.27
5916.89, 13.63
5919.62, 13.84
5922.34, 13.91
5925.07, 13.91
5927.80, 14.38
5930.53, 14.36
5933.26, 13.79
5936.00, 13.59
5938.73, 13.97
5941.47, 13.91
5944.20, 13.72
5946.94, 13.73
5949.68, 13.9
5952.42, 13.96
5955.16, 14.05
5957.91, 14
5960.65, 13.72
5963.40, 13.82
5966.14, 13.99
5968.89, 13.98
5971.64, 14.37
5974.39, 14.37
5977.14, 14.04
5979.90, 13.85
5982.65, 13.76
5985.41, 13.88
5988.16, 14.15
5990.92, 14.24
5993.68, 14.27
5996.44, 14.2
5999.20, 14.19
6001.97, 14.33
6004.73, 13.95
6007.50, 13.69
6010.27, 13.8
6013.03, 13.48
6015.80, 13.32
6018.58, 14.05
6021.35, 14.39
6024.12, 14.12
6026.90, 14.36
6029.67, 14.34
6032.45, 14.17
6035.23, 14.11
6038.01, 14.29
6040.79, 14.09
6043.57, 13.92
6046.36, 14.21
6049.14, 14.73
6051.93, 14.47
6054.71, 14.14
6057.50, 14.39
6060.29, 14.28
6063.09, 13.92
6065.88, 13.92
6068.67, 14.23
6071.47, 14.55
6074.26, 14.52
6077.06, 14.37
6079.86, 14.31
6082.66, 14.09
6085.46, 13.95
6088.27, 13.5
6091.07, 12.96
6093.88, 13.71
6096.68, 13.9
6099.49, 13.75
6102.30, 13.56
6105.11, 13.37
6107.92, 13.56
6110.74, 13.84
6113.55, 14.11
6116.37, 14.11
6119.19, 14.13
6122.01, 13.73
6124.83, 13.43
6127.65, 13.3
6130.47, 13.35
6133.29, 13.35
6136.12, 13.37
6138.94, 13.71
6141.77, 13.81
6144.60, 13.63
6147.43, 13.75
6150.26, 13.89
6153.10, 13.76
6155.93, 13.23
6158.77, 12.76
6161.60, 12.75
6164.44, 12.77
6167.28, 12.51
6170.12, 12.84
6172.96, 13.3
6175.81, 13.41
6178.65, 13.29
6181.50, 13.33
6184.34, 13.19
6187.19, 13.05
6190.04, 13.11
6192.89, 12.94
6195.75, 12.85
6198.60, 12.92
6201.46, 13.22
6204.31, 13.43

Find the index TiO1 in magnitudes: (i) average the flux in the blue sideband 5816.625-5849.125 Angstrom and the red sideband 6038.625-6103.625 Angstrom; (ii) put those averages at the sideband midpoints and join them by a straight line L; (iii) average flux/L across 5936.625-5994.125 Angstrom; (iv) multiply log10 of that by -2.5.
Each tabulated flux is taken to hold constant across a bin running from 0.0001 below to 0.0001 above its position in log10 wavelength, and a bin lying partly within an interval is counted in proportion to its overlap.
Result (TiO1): 0.03 mag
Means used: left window 14.6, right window 14.1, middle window 14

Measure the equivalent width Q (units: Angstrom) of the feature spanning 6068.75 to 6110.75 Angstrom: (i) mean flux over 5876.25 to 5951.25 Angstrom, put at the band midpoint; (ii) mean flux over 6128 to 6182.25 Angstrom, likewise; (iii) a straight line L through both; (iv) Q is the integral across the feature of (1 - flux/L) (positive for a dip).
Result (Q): -1.9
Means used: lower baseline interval 13.2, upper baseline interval 13.3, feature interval 13.9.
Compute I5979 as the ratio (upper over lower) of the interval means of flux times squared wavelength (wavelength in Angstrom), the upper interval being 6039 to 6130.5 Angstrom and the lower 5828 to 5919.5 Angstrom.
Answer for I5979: 1.12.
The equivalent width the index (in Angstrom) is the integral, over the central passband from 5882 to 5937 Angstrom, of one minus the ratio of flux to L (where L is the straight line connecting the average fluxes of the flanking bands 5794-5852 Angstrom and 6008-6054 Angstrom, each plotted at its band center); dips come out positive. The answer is 5.1 Angstrom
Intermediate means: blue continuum 14.4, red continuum 14.1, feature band 13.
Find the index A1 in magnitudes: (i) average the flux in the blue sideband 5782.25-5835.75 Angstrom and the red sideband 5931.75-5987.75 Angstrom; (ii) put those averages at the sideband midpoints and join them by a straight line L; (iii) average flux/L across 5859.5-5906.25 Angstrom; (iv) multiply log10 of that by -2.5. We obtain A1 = 0.097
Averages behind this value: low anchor 14.3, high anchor 13.9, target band 12.9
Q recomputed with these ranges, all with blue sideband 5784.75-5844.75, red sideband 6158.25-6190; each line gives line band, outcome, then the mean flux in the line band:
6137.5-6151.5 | -0.65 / 13.8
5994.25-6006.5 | -0.42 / 14.2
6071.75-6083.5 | -0.84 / 14.4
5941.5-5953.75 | 0.04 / 13.8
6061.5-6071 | -0.45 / 14.1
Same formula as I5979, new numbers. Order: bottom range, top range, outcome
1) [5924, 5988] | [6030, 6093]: 1.05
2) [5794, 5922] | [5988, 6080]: 1.10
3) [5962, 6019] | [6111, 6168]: 1.01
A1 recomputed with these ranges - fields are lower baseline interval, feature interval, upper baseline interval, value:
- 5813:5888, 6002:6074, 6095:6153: -0.03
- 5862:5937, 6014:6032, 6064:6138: -0.04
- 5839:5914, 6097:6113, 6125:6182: -0.03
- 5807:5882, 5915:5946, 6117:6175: 0.00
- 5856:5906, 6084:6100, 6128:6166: -0.03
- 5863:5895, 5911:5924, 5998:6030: -0.02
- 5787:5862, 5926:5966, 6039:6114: 0.02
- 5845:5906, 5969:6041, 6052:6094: -0.03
